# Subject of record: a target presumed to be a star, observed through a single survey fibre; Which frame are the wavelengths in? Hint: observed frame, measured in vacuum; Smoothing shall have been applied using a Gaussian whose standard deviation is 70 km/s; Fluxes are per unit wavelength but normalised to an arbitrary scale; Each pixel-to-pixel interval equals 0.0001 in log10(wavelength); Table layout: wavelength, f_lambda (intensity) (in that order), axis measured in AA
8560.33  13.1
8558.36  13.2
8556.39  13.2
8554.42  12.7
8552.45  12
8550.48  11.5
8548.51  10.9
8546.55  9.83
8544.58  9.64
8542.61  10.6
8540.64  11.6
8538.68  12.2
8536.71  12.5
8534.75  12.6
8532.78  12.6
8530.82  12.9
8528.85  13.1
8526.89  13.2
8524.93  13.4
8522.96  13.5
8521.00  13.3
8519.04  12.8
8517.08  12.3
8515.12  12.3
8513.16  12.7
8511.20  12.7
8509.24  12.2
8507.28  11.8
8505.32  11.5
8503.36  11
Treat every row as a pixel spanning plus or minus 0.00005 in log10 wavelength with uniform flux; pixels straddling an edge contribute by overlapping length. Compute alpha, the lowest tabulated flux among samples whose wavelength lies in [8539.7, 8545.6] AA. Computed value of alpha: 9.64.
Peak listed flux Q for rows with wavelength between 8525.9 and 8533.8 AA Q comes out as 13.2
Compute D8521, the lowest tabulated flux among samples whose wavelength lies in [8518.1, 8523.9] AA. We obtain 12.8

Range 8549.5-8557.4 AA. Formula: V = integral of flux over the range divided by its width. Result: 12.4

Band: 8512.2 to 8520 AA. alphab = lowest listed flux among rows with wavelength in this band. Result 12.3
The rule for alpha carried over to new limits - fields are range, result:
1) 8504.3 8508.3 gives 11.5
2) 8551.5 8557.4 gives 12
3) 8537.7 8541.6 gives 11.6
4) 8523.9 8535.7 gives 12.6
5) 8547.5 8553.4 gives 10.9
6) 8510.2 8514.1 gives 12.7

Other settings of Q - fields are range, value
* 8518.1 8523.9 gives 13.5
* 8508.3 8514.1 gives 12.7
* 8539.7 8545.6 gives 11.6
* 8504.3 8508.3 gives 11.8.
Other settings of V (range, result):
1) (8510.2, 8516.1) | 12.6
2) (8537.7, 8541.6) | 11.9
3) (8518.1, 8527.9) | 13.2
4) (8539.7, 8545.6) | 10.6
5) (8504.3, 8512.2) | 12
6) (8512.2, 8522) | 12.7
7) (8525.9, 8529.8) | 13.2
